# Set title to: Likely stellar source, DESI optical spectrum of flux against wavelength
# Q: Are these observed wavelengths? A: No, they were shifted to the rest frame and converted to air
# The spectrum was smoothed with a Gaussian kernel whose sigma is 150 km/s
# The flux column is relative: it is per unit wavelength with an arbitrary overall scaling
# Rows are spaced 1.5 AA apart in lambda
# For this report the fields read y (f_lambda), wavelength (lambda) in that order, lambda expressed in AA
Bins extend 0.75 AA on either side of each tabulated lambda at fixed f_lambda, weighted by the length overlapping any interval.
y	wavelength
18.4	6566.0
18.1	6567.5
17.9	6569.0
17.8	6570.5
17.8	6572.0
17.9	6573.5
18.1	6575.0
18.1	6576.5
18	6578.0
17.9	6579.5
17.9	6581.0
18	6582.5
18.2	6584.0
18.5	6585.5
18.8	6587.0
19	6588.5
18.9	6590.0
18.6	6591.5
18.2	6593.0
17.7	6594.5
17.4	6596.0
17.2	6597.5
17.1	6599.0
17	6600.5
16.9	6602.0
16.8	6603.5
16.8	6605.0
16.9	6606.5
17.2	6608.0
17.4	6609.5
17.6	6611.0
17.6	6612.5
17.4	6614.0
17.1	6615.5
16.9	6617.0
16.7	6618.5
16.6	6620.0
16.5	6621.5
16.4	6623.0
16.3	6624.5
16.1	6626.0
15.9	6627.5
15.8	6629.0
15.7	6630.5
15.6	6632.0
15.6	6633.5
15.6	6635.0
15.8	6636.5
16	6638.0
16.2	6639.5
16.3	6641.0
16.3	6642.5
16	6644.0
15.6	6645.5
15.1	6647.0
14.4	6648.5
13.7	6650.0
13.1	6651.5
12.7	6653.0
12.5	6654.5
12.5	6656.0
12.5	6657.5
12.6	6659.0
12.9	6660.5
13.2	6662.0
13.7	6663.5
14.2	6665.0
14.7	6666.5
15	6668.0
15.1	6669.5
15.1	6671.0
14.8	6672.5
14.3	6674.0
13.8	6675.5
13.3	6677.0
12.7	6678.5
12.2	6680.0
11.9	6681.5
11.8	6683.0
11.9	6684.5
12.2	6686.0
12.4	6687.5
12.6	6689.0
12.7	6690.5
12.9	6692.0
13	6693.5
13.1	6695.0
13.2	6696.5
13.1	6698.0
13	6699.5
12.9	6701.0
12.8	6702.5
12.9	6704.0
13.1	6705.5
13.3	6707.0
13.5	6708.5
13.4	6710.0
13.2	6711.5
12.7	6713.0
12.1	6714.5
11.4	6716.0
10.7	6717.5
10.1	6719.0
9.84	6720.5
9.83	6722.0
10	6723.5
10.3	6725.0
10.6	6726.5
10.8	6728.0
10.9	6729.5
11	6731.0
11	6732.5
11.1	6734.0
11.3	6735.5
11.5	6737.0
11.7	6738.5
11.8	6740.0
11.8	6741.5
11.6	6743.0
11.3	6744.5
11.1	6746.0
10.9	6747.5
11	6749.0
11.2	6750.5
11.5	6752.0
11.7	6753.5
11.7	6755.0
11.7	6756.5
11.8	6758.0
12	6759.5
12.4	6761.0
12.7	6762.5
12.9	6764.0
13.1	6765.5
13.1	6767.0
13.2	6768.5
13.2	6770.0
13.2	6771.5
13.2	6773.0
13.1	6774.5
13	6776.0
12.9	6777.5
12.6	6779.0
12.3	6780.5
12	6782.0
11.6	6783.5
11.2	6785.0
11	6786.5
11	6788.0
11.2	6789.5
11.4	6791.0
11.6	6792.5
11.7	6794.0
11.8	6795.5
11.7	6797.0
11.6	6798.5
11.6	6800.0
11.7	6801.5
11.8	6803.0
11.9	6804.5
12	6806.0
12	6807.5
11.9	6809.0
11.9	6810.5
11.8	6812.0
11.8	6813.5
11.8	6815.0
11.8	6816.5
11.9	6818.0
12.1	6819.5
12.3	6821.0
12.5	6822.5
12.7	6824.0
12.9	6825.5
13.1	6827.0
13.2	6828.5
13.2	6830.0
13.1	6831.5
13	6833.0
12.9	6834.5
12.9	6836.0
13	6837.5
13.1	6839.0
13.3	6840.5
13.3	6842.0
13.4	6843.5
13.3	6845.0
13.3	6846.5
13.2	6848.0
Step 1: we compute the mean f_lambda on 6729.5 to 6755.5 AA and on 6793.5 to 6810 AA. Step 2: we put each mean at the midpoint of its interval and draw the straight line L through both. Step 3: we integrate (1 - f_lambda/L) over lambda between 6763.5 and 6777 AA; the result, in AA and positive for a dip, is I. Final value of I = -1.8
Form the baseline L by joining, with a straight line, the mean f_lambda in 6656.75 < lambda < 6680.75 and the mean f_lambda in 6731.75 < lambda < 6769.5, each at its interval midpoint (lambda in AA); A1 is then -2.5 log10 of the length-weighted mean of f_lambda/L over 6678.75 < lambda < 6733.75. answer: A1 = 0.08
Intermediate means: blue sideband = 13.8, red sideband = 11.8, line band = 12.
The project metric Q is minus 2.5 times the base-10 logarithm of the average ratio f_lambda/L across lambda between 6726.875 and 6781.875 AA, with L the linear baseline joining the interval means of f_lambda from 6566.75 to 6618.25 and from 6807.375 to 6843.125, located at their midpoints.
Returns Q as 0.18 mag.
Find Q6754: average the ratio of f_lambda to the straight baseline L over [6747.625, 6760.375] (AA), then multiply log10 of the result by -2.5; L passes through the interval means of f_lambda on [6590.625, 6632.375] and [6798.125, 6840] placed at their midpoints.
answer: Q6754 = 0.192 mag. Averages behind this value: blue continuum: 16.9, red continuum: 12.4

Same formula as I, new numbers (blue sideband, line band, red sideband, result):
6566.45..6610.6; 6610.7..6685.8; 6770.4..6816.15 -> 6.2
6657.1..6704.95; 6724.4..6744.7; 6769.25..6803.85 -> 2.3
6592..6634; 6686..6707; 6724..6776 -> 1.3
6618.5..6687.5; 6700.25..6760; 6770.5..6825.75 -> 7.2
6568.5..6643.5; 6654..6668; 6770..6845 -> 2.2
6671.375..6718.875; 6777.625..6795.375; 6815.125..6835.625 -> 1.4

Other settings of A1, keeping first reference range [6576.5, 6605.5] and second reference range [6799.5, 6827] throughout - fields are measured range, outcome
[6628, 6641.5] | 0.058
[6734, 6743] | 0.207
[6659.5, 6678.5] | 0.125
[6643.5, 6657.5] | 0.178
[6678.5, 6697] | 0.222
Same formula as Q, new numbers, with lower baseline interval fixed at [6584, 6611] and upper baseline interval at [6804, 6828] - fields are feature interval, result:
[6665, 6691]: 0.17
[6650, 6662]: 0.26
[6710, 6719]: 0.23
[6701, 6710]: 0.14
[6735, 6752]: 0.22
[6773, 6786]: 0.06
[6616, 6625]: 0.03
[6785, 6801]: 0.12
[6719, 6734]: 0.35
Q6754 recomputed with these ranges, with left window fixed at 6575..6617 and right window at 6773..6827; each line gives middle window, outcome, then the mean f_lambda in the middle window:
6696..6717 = 0.137 mag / 12.9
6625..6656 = 0.091 mag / 15.1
